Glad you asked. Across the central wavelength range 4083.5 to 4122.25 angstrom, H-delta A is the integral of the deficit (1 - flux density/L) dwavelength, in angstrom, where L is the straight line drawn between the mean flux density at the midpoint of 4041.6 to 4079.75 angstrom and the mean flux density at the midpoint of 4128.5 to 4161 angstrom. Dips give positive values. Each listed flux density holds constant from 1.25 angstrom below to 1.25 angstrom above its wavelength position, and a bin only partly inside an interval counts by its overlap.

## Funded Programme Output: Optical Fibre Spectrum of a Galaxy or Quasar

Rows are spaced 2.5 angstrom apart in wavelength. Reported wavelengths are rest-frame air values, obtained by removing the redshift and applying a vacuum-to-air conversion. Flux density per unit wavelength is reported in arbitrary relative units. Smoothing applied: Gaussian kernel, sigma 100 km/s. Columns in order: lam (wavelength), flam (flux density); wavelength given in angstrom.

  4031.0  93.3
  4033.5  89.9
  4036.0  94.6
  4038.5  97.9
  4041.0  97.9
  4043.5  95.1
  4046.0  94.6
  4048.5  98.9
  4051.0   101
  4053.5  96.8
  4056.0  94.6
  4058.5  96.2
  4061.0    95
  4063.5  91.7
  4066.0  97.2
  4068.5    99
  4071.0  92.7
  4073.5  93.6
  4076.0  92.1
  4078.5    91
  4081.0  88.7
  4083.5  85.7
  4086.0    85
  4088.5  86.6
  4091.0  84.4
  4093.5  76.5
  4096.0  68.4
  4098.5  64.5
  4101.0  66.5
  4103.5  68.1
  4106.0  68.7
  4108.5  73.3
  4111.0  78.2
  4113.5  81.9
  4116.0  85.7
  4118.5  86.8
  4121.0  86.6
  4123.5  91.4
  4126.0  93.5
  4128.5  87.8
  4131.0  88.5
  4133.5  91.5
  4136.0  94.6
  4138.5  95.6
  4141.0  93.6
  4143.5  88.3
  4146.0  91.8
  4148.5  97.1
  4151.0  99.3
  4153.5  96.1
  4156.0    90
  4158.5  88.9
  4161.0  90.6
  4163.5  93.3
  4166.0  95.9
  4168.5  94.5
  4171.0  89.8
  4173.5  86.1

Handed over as 6.72 angstrom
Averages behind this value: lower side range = 95.3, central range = 77.7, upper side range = 92.7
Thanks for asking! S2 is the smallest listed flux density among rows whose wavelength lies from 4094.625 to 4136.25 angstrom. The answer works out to 64.5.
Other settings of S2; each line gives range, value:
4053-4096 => 68.4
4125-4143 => 87.8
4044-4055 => 94.6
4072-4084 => 85.7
